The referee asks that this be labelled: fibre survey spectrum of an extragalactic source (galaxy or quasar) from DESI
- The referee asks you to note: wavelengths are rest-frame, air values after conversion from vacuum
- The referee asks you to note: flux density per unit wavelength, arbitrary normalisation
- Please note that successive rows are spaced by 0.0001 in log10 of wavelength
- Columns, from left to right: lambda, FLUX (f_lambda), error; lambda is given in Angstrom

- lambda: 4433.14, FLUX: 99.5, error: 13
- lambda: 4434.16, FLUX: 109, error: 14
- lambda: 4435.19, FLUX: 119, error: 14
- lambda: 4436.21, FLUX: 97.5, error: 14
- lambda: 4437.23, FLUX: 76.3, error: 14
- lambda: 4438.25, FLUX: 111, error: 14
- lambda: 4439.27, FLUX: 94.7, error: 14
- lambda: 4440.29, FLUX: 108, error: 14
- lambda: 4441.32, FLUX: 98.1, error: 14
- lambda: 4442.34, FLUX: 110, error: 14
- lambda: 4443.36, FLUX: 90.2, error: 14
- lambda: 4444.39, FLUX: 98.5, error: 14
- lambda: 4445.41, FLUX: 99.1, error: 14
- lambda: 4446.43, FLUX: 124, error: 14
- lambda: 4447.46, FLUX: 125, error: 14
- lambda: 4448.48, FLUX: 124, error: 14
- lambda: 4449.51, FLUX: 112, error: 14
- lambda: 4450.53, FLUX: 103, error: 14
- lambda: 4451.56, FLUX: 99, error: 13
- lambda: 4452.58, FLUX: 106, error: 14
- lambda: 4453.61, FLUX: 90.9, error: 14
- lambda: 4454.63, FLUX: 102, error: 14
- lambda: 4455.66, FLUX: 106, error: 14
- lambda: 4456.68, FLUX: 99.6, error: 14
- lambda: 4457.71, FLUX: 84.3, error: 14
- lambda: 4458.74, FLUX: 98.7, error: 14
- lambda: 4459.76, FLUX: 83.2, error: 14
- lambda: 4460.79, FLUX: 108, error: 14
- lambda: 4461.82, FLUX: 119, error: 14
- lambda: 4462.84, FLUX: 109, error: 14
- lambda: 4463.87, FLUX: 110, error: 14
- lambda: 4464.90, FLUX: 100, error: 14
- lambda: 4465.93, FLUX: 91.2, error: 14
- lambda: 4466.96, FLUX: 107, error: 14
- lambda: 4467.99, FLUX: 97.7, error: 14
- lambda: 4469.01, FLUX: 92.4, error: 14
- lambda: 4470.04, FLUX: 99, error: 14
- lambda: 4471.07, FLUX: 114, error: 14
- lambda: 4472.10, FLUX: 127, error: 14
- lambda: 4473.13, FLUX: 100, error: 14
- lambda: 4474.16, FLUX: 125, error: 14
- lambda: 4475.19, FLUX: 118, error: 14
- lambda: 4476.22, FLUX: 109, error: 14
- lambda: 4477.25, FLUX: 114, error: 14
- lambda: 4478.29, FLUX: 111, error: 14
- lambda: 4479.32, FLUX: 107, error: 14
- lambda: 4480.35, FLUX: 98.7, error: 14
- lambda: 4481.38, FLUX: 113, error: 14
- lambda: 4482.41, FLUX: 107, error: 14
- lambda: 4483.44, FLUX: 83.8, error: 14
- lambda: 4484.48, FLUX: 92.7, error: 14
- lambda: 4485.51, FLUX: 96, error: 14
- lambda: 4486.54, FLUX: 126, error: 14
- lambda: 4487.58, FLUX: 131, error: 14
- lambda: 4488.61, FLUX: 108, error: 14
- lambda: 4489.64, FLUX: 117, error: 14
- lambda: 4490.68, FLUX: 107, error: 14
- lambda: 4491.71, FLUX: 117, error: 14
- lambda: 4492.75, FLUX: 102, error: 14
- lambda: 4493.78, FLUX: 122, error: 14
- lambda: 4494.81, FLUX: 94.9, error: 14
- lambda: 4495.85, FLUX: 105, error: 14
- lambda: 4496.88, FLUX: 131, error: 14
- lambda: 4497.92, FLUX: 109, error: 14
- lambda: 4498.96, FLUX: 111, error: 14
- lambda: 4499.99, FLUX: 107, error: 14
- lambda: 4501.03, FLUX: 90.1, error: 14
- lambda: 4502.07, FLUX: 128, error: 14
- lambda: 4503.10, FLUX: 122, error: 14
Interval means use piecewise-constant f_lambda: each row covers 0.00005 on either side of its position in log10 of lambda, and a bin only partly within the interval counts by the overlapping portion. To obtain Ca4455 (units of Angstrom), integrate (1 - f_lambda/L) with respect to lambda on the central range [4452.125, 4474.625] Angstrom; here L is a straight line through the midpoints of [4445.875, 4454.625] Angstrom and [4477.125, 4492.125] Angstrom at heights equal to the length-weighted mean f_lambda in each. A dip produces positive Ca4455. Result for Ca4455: 1.3 Angstrom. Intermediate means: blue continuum 110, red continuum 108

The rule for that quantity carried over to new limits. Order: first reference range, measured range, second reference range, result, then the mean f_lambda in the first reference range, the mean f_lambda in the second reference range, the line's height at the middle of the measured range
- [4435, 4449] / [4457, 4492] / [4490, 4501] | 0.49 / 105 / 110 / 108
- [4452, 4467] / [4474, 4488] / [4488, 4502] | -0.33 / 101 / 110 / 106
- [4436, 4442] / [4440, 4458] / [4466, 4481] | -0.67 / 98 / 108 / 101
